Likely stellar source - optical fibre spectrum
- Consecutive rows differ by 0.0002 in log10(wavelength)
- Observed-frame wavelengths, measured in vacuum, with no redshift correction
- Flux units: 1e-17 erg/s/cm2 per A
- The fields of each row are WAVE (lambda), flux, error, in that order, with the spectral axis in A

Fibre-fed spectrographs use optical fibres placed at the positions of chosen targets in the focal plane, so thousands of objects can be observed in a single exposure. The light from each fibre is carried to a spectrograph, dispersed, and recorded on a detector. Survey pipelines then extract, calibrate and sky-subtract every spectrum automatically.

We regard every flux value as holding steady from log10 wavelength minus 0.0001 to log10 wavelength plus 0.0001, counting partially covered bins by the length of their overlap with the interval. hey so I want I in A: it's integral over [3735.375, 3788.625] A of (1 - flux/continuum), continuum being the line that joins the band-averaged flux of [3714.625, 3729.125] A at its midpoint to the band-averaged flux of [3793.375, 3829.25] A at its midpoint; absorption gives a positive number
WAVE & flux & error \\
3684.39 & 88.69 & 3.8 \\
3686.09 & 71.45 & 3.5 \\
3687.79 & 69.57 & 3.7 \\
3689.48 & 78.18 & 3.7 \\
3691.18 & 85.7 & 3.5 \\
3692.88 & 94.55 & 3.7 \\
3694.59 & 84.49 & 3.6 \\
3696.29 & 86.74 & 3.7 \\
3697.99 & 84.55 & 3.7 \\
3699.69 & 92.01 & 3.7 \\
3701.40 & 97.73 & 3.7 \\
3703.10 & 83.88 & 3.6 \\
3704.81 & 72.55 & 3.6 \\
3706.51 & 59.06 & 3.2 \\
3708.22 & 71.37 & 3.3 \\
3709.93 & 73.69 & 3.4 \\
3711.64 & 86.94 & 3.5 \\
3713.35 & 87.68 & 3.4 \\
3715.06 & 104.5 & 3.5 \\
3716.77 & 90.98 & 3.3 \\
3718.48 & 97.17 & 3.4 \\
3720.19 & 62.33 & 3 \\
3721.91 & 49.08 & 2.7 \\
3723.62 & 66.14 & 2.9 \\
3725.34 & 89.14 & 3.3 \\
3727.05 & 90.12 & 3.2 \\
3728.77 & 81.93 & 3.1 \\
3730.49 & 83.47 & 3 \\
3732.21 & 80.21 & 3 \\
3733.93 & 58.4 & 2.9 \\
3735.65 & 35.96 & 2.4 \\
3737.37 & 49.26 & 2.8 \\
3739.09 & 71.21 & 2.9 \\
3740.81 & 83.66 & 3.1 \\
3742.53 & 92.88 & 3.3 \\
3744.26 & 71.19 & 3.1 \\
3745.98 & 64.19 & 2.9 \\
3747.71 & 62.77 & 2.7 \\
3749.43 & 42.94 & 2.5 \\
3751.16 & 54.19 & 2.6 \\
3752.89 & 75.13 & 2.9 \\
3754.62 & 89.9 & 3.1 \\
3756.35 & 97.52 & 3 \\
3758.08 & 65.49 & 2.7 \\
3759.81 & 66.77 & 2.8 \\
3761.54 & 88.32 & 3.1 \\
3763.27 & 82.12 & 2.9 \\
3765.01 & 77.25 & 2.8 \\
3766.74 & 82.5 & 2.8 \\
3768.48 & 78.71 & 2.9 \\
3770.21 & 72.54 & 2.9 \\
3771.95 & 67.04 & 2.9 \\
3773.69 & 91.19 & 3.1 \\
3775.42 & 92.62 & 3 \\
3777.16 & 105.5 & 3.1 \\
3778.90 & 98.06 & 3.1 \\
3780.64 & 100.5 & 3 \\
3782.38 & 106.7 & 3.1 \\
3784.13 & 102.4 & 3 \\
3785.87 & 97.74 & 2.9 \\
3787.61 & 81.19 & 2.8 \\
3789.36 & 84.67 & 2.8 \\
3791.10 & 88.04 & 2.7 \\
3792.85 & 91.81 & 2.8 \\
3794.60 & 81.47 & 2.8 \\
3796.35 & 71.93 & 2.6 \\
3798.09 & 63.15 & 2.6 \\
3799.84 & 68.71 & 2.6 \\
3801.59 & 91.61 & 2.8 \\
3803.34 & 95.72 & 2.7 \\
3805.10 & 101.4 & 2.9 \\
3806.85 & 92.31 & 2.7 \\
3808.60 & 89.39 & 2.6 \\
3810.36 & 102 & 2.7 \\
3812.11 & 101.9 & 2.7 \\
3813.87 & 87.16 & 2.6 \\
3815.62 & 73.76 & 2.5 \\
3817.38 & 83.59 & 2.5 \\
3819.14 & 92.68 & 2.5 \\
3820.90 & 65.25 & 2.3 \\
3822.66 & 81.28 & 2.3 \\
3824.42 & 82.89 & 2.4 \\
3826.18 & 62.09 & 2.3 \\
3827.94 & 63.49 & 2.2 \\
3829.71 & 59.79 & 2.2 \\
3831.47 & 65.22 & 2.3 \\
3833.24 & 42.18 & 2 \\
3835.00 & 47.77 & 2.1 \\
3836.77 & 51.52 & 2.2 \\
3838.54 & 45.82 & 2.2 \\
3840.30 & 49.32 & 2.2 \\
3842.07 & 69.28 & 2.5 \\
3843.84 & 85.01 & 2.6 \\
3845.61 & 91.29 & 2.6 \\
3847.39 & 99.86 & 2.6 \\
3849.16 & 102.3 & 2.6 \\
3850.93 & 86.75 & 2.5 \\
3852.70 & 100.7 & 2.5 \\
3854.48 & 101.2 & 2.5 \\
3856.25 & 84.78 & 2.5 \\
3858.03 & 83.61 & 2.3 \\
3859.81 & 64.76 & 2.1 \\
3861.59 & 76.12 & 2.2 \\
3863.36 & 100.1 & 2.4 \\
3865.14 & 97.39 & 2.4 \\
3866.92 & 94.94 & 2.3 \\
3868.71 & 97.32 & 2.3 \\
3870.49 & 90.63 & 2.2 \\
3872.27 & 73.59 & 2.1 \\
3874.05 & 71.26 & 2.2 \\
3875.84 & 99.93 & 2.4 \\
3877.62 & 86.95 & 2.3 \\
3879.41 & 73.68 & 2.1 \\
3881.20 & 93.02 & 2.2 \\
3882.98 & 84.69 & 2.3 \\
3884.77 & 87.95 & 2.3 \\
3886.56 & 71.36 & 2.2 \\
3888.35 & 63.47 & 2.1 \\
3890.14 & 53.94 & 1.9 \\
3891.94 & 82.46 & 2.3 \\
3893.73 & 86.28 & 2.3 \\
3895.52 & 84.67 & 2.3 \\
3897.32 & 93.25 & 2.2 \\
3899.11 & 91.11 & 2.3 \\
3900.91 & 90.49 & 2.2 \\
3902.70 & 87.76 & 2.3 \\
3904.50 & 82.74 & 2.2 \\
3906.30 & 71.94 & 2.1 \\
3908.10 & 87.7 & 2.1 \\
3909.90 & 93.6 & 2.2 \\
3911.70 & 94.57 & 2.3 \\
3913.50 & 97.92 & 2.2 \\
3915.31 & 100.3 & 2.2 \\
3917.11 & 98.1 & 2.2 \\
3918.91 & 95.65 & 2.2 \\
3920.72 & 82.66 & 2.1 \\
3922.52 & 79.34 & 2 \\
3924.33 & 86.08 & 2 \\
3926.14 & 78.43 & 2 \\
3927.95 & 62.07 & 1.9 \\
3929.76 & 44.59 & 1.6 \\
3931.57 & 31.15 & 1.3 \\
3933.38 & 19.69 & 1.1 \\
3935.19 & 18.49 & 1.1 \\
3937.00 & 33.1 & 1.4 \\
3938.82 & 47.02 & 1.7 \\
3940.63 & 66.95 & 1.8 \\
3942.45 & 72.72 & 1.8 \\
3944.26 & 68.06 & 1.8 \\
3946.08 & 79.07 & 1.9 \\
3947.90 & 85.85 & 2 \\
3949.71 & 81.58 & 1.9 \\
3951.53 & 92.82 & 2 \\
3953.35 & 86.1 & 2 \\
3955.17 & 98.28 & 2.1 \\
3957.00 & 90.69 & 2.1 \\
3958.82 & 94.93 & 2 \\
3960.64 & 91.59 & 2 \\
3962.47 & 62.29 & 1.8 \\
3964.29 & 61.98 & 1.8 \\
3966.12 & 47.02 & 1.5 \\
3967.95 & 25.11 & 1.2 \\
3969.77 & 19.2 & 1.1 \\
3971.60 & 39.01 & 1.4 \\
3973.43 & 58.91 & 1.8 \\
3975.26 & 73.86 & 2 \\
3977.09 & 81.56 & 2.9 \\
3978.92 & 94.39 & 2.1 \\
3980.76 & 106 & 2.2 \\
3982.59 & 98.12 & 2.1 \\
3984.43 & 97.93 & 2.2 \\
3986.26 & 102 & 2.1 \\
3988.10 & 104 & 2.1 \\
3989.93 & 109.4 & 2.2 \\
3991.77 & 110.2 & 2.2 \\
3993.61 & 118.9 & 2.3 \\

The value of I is 1.28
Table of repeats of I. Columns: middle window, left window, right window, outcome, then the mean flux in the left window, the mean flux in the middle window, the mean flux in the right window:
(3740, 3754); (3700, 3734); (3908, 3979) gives 1.8 A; 80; 68.7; 70.1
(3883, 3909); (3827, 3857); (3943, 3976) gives -3.5 A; 73.3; 81.2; 69.8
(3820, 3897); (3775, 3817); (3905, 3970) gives 3.2 A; 90.3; 78.2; 71.3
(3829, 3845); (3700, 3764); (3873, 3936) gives 4.0 A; 75.2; 57.9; 78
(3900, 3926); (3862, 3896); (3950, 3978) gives -3.8 A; 83.8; 88.9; 68.5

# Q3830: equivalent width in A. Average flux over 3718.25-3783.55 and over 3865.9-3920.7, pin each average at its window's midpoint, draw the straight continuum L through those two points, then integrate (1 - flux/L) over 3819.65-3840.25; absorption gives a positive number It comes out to 5.3 A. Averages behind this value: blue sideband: 76.9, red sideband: 86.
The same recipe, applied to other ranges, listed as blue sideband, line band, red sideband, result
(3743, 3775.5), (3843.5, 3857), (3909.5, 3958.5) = -3.7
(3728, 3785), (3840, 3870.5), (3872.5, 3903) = -2.6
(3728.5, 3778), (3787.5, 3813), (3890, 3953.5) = -4.2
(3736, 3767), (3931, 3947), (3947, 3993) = 6.2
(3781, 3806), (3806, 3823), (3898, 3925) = 0.2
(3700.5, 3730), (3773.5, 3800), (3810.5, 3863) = -3.9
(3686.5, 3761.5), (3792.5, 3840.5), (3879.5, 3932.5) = 2.1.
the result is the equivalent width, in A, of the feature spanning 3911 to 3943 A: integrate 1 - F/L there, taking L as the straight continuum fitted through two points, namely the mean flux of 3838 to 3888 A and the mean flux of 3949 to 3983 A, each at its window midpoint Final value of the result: 4.5 A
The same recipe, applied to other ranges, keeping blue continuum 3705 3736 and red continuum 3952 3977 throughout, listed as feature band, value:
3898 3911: -3.38 A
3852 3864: -2.72 A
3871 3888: -2.97 A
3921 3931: -0.24 A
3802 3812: -3.22 A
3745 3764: 0.87 A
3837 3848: -0.01 A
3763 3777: -1.36 A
